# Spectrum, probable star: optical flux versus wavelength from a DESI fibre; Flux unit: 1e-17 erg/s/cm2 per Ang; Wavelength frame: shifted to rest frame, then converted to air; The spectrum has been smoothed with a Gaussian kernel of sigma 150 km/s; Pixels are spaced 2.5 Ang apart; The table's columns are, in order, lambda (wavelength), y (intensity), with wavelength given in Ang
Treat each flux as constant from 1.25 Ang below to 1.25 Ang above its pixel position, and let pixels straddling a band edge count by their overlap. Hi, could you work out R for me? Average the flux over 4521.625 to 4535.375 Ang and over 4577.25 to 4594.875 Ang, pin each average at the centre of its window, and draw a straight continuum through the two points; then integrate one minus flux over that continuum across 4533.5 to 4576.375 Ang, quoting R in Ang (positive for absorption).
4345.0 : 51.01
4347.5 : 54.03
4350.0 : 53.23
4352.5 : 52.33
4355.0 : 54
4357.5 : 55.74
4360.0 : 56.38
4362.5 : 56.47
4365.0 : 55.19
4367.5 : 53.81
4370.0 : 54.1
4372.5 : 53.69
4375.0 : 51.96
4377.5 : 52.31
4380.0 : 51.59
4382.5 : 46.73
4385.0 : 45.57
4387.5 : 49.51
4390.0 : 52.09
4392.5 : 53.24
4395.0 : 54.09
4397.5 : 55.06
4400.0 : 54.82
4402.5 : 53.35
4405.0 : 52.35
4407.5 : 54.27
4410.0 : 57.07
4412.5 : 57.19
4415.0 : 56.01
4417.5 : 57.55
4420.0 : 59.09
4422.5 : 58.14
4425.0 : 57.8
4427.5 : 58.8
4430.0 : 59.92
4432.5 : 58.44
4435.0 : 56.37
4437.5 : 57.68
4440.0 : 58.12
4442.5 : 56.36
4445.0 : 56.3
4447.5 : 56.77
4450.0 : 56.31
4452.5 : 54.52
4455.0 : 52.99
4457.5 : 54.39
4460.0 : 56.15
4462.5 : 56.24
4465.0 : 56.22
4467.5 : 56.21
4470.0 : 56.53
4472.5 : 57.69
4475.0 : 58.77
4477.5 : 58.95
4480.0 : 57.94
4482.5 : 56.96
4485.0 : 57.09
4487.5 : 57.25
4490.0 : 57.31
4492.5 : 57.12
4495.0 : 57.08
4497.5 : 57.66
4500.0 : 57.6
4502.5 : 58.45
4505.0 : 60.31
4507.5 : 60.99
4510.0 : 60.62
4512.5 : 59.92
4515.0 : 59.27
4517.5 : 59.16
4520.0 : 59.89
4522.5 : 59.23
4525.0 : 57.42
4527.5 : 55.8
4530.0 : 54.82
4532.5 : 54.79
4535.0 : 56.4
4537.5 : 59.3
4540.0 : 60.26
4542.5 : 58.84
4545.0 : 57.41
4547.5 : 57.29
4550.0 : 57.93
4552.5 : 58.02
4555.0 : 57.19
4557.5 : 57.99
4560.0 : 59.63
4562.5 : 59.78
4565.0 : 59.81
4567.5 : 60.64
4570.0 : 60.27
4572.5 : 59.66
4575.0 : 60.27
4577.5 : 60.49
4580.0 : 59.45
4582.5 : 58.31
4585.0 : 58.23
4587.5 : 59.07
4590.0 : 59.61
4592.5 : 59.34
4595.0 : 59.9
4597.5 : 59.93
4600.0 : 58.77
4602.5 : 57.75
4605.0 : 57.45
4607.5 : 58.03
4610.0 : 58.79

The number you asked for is -0.89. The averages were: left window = 56.3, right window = 59.2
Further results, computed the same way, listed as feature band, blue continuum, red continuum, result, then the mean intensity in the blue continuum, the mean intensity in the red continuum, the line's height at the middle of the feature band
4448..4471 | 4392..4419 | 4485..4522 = 0.6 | 55.1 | 58.7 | 57.1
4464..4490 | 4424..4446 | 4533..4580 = 0.4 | 57.8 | 58.9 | 58.2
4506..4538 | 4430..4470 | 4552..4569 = -0.1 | 56.3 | 59.1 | 58.1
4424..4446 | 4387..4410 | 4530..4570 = -1.2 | 53.5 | 58.3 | 54.7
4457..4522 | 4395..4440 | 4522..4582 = -0.4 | 56.7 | 58.4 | 57.6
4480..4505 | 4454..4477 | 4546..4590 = -0.2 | 56.3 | 59.1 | 57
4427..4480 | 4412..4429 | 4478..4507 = 0.9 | 57.9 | 57.8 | 57.8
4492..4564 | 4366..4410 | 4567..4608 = -1.4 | 52.4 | 59.2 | 57.2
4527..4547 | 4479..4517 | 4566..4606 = 0.5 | 58.4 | 59.3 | 58.8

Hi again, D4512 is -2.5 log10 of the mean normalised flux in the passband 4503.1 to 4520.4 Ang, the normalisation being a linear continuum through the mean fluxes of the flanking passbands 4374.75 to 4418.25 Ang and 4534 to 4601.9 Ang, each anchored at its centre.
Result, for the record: -0.05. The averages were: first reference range 53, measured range 60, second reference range 59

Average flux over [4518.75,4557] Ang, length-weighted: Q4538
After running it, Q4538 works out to 57.6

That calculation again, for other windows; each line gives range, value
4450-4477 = 56.1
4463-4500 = 57.3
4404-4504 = 57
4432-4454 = 56.7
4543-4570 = 58.7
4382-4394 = 49.7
